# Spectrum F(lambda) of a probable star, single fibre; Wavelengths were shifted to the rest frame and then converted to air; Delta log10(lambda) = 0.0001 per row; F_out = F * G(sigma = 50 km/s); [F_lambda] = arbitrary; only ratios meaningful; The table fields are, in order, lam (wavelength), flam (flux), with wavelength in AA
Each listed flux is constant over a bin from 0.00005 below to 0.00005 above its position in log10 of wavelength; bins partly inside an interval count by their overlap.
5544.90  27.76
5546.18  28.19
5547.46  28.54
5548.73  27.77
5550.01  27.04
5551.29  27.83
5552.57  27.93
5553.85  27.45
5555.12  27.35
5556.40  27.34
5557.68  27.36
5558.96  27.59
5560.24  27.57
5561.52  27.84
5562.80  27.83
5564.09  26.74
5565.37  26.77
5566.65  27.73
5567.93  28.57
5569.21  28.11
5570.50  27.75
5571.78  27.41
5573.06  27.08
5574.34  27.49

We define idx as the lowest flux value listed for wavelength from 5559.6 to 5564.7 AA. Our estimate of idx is 26.74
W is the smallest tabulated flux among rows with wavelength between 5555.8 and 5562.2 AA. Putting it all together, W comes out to 27.34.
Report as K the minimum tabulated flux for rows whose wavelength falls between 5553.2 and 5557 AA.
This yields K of 27.34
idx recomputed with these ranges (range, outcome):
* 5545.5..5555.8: 27.04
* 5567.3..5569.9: 28.11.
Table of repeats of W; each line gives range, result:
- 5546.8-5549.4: 27.77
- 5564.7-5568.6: 26.77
